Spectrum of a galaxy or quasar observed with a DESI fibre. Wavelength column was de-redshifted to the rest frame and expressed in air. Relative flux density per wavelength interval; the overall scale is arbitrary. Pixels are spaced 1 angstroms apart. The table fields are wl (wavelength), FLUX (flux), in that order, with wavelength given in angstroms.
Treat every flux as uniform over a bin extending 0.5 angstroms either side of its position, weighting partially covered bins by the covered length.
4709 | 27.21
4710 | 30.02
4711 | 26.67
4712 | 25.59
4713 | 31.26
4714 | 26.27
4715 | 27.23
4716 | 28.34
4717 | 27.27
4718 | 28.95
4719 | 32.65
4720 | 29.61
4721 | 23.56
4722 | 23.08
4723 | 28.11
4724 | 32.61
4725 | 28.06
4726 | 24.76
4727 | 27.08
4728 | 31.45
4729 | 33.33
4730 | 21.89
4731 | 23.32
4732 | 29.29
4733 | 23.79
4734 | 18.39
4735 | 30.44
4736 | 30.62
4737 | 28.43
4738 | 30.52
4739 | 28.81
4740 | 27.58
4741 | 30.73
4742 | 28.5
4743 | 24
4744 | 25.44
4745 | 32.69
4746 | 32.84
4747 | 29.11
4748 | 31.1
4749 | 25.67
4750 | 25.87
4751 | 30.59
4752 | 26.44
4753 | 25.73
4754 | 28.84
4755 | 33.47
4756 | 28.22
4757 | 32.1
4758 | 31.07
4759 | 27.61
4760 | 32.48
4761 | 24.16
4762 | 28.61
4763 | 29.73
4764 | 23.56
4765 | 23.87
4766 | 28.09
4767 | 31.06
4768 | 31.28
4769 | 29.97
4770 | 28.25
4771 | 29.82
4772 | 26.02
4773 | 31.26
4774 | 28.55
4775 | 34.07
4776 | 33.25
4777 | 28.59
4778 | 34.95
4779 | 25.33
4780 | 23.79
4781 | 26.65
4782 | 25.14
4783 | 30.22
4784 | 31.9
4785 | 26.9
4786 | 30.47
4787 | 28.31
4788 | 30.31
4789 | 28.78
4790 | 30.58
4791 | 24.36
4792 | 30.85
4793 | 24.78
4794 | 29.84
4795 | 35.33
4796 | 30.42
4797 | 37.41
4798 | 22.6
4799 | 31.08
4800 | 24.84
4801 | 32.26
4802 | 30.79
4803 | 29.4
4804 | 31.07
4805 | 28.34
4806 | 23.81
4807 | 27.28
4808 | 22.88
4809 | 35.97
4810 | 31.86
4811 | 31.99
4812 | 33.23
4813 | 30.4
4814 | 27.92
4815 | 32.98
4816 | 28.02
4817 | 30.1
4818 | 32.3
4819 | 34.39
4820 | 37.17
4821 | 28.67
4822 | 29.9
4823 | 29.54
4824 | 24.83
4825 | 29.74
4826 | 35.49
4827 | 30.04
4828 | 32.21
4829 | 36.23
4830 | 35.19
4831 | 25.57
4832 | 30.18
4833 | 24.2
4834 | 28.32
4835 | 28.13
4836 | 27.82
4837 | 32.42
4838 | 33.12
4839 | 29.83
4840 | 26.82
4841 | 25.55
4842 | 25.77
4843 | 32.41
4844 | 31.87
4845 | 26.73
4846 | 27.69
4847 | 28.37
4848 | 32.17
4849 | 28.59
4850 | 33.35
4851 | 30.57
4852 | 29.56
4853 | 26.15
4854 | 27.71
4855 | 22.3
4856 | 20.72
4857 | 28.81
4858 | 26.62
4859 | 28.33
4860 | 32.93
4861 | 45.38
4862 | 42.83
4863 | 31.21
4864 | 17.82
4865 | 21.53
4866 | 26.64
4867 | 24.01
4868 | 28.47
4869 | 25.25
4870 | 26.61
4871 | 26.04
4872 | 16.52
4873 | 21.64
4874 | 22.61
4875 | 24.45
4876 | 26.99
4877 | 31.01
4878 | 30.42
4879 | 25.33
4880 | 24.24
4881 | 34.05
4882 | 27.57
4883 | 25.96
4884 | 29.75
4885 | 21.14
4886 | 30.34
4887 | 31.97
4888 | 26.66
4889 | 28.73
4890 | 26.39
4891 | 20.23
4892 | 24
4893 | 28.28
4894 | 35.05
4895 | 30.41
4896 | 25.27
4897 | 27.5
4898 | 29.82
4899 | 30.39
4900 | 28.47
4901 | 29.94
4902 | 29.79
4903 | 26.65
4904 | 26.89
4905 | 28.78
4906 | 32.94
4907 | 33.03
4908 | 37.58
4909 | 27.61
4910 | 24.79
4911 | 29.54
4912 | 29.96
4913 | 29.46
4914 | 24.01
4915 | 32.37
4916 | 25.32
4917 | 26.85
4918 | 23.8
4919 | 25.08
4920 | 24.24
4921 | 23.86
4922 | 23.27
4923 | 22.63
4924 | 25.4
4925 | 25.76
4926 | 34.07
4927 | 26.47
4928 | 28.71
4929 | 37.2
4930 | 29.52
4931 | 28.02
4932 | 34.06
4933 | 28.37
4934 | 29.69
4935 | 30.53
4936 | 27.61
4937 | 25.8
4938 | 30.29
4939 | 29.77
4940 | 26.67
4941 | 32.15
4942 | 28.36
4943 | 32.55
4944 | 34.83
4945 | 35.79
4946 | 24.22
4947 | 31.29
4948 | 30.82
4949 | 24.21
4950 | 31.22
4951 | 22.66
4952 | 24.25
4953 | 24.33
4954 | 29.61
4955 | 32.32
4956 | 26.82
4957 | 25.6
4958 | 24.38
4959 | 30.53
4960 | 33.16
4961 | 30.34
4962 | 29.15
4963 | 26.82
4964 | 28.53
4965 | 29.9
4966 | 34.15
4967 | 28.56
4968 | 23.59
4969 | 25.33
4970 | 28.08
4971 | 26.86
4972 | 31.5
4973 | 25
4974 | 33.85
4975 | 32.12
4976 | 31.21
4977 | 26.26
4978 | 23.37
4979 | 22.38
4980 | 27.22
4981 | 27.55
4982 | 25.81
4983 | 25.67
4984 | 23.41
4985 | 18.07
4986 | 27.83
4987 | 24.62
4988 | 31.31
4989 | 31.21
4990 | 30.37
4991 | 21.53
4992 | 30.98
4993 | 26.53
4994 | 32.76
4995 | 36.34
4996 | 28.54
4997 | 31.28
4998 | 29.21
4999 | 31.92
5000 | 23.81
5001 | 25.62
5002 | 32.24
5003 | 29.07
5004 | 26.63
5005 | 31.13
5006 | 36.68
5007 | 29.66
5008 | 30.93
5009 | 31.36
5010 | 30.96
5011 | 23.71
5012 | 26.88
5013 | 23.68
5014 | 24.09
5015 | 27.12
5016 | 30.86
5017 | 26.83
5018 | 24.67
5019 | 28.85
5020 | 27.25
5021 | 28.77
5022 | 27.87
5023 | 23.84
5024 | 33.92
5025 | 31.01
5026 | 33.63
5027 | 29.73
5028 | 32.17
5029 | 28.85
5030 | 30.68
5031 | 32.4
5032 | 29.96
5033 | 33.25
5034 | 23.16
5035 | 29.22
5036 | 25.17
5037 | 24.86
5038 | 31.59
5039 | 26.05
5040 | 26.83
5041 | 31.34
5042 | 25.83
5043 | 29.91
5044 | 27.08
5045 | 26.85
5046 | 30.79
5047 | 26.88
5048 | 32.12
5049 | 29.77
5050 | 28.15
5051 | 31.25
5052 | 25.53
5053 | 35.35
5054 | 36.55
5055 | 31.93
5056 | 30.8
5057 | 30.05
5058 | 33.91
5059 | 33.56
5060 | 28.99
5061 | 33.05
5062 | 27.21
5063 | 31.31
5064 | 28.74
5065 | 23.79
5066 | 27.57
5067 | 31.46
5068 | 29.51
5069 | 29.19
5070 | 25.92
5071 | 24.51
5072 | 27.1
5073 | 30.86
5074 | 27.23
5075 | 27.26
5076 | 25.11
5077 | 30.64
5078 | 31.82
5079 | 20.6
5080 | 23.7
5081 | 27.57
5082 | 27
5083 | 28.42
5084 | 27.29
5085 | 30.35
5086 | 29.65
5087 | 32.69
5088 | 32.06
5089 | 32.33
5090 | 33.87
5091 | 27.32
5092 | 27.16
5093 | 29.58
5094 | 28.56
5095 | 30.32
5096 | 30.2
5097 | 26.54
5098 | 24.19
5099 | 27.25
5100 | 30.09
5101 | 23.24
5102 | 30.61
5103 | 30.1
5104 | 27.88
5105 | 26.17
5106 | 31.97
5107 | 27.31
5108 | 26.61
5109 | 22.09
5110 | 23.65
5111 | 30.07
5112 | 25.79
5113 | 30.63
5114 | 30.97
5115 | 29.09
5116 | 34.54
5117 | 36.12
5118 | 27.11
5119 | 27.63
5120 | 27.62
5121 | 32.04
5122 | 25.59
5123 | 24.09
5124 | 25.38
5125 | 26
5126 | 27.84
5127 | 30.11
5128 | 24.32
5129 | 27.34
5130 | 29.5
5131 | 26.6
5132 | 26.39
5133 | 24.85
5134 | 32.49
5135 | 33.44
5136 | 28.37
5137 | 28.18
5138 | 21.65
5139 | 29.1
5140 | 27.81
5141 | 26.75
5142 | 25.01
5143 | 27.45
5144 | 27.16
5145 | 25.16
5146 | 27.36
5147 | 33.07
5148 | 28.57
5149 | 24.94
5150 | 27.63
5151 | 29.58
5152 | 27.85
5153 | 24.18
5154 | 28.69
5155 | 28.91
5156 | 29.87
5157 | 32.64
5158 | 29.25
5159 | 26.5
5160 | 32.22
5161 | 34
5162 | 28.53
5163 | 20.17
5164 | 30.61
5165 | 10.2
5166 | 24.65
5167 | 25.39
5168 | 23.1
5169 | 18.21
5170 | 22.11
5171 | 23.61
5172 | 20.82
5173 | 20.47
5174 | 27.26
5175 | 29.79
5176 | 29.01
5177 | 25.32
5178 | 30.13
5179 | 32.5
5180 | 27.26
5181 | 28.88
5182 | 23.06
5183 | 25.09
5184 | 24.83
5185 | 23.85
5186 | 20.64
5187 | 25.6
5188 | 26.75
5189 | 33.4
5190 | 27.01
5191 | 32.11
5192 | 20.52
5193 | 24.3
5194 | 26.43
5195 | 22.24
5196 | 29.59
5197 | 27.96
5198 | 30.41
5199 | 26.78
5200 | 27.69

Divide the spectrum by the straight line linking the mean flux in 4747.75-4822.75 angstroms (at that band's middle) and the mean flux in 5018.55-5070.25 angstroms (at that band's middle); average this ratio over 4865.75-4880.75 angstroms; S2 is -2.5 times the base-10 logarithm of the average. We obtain 0.16 mag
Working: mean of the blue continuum 29.4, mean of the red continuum 29.5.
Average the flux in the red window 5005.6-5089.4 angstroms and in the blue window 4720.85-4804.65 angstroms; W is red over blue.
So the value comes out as 1.01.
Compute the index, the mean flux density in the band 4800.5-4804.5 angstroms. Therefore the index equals 30.9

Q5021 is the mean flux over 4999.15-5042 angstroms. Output 28.7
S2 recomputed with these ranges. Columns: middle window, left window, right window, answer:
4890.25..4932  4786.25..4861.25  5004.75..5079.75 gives 0.05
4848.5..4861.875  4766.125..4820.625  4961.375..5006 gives -0.02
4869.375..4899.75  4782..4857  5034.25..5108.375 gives 0.09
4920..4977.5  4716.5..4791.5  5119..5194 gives -0.04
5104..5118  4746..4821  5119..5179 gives -0.06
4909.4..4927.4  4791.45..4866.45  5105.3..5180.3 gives 0.10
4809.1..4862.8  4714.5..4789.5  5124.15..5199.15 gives -0.08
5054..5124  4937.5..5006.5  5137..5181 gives -0.05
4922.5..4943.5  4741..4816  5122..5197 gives -0.04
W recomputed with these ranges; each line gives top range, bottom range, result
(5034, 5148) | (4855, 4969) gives 1.01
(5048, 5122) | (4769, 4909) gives 1.00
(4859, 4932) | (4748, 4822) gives 0.95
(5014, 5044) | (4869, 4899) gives 1.07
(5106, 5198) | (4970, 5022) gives 0.96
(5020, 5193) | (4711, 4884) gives 0.98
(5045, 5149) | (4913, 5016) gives 1.01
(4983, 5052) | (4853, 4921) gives 1.03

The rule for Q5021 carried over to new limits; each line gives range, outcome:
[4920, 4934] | 28.2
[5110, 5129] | 28.4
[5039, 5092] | 29.2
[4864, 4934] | 27.5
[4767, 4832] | 29.9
